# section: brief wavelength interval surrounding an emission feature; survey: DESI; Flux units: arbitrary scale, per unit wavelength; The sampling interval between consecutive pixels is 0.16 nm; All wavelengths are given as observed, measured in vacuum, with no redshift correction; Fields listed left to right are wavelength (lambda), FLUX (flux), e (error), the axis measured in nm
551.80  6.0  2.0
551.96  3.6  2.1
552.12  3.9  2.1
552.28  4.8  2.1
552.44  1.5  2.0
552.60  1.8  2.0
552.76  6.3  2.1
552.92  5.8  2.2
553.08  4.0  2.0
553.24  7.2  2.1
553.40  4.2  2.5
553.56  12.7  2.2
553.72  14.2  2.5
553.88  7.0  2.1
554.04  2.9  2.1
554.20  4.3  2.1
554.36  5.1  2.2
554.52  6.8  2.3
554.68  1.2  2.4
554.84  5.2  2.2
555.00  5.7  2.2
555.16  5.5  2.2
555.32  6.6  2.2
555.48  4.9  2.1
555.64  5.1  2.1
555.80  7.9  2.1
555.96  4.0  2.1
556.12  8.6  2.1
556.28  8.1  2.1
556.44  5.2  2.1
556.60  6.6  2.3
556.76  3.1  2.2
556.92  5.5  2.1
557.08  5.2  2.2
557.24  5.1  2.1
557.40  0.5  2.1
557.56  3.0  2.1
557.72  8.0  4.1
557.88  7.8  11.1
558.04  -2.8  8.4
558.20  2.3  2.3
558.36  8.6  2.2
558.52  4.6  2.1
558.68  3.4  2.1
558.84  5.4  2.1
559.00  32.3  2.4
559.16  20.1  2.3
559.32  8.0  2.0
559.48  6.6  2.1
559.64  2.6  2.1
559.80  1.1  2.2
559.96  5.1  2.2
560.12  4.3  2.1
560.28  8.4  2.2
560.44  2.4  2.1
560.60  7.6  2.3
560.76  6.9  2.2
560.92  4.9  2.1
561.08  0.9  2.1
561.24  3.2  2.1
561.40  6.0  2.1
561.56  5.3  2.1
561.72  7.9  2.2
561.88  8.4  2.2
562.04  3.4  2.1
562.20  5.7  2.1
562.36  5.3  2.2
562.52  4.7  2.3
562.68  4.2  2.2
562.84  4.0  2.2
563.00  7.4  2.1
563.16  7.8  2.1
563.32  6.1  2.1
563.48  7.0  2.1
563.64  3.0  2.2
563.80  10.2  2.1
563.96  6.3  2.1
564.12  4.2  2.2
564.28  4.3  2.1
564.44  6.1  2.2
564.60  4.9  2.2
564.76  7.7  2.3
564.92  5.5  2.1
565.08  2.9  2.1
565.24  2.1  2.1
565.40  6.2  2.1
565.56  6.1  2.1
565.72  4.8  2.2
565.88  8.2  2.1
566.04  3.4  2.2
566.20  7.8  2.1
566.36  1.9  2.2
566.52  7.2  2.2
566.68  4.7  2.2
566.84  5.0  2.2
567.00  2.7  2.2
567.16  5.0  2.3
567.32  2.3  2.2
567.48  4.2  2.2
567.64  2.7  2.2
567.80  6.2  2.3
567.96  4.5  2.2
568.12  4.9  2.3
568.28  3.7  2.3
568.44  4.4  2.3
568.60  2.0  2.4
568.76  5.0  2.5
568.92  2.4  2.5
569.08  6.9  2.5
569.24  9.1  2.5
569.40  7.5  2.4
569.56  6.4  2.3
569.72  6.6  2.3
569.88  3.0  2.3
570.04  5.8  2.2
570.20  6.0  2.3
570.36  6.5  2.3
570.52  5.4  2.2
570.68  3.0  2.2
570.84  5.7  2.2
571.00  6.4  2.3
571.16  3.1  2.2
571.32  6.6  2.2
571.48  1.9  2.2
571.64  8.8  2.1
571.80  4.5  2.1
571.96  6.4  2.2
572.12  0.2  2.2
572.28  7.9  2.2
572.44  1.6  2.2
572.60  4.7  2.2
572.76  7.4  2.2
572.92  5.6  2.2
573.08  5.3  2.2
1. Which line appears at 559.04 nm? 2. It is [O III] 5007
